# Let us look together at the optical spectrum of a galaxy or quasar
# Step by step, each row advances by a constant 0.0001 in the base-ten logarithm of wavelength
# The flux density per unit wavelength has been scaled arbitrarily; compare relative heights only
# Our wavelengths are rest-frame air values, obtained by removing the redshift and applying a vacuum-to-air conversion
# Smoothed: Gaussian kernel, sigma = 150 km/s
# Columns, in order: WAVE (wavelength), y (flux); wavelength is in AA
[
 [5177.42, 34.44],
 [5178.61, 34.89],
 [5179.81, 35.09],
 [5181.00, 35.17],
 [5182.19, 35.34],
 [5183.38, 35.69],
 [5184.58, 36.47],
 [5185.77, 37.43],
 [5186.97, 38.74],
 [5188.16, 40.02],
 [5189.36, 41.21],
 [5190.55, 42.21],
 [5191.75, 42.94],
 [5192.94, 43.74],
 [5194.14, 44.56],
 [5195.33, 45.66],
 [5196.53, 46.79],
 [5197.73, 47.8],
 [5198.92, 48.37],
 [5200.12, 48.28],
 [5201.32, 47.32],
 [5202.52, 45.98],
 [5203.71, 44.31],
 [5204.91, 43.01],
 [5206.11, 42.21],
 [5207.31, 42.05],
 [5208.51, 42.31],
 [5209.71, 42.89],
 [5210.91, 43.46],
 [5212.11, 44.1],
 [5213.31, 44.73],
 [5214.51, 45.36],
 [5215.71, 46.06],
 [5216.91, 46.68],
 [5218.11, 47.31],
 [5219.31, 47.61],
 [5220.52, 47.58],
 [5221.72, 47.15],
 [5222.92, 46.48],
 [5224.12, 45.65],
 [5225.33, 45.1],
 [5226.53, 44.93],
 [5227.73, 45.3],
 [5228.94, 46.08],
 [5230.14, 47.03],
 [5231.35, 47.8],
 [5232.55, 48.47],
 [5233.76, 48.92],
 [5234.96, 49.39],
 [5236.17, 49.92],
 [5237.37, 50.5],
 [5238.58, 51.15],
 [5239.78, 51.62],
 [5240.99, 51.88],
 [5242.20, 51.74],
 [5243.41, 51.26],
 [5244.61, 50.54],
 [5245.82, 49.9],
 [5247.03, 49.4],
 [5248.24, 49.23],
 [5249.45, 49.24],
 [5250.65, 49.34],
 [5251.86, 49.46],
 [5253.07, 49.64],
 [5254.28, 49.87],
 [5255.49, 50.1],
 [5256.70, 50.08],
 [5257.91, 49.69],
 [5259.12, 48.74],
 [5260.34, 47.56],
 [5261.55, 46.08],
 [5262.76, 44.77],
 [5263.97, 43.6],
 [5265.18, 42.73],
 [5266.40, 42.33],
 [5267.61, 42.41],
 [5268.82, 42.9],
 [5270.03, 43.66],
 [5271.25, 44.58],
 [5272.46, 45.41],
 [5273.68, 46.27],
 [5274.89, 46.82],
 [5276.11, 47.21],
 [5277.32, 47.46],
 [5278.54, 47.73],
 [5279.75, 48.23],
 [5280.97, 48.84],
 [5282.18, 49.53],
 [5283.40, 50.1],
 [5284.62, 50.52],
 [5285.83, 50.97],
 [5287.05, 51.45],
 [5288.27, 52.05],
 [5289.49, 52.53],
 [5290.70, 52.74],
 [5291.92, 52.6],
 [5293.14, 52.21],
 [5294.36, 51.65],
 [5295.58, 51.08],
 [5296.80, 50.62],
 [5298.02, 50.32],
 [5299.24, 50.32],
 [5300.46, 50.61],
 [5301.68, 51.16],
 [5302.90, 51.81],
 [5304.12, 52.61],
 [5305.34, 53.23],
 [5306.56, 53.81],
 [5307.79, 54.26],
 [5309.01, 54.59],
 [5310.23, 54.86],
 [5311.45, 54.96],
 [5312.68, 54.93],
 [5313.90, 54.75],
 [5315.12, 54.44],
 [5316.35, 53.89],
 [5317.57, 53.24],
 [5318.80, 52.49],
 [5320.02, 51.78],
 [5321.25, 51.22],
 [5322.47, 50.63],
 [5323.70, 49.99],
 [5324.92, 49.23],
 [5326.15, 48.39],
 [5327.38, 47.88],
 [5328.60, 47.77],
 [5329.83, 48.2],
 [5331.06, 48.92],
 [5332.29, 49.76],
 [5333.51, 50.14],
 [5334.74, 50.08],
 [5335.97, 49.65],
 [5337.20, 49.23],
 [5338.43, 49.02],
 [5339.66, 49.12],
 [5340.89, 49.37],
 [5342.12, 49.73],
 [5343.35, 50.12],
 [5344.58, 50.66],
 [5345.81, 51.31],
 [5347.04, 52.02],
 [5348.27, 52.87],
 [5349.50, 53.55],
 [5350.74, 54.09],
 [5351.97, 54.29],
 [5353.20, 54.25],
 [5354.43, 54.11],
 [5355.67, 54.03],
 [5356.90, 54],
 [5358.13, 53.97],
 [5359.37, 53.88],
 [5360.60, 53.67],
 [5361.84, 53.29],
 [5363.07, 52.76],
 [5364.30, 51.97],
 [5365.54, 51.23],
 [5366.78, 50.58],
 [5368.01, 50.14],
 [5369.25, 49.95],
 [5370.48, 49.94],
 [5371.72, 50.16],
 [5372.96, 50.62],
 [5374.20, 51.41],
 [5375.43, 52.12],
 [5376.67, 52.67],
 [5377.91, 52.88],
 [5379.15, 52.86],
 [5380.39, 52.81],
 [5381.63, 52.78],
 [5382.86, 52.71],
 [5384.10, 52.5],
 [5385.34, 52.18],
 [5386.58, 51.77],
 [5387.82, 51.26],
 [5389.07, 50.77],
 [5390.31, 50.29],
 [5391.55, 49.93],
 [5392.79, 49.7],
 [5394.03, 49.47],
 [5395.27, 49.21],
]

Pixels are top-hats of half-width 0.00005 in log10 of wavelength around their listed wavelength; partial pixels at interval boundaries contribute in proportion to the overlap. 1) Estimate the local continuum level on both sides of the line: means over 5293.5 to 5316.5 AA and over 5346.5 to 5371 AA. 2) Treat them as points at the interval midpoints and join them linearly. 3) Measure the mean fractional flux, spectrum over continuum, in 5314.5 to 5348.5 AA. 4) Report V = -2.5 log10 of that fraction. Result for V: 0.05 mag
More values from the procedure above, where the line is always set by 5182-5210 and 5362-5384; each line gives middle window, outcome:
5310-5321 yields -0.11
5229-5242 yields -0.11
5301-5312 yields -0.11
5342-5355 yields -0.04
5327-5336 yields 0.01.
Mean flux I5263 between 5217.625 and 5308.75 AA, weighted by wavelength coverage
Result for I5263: 48.9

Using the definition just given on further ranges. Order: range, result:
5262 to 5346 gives 49.9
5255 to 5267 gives 46.5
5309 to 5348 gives 51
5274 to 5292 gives 49.8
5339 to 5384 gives 52.1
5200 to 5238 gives 46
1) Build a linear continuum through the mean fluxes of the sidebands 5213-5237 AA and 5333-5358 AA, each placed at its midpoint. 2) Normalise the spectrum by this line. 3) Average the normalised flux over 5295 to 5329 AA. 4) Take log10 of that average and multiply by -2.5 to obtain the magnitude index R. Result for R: -0.04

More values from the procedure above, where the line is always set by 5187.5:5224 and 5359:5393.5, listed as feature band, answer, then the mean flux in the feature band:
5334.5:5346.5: 0.01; 49.8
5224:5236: -0.03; 47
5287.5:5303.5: -0.07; 51.5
